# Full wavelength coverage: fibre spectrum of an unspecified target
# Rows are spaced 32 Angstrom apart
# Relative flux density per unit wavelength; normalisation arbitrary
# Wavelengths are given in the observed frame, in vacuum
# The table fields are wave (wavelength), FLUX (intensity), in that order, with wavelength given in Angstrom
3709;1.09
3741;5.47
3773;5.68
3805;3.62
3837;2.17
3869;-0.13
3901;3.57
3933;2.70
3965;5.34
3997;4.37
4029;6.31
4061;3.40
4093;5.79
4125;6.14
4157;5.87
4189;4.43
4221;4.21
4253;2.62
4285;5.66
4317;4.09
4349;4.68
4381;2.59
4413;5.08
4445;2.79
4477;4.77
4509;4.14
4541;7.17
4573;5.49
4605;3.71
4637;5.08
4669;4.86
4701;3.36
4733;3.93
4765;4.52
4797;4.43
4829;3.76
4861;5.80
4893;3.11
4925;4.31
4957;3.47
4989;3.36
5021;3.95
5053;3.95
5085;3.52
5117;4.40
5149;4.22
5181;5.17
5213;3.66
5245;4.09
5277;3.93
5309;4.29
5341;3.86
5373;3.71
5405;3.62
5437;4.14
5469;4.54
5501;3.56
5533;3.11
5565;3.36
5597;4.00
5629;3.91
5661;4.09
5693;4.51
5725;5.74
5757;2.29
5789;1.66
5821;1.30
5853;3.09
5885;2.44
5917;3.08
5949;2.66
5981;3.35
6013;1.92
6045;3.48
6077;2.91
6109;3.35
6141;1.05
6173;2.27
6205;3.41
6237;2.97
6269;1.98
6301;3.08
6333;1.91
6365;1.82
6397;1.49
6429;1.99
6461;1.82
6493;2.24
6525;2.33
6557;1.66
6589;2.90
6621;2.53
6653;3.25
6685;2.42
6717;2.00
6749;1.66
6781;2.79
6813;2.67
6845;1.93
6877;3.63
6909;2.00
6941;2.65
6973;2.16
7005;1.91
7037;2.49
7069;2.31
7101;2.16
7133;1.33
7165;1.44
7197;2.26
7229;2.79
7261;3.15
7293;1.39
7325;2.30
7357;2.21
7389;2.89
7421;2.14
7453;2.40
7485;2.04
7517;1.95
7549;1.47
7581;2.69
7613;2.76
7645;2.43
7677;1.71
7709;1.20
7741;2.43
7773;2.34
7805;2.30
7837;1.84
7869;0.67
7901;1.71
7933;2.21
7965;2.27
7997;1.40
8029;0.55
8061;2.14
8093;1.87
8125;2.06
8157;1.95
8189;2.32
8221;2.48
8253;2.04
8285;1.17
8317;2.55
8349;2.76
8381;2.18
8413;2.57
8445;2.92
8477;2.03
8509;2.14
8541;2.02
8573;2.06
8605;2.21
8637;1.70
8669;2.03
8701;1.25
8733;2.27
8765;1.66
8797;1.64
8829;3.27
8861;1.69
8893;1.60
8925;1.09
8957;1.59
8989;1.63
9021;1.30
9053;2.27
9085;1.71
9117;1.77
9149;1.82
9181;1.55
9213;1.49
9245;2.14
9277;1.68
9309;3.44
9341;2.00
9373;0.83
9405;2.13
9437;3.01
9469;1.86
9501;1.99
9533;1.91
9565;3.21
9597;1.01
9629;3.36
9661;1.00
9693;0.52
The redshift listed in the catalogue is 0.531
